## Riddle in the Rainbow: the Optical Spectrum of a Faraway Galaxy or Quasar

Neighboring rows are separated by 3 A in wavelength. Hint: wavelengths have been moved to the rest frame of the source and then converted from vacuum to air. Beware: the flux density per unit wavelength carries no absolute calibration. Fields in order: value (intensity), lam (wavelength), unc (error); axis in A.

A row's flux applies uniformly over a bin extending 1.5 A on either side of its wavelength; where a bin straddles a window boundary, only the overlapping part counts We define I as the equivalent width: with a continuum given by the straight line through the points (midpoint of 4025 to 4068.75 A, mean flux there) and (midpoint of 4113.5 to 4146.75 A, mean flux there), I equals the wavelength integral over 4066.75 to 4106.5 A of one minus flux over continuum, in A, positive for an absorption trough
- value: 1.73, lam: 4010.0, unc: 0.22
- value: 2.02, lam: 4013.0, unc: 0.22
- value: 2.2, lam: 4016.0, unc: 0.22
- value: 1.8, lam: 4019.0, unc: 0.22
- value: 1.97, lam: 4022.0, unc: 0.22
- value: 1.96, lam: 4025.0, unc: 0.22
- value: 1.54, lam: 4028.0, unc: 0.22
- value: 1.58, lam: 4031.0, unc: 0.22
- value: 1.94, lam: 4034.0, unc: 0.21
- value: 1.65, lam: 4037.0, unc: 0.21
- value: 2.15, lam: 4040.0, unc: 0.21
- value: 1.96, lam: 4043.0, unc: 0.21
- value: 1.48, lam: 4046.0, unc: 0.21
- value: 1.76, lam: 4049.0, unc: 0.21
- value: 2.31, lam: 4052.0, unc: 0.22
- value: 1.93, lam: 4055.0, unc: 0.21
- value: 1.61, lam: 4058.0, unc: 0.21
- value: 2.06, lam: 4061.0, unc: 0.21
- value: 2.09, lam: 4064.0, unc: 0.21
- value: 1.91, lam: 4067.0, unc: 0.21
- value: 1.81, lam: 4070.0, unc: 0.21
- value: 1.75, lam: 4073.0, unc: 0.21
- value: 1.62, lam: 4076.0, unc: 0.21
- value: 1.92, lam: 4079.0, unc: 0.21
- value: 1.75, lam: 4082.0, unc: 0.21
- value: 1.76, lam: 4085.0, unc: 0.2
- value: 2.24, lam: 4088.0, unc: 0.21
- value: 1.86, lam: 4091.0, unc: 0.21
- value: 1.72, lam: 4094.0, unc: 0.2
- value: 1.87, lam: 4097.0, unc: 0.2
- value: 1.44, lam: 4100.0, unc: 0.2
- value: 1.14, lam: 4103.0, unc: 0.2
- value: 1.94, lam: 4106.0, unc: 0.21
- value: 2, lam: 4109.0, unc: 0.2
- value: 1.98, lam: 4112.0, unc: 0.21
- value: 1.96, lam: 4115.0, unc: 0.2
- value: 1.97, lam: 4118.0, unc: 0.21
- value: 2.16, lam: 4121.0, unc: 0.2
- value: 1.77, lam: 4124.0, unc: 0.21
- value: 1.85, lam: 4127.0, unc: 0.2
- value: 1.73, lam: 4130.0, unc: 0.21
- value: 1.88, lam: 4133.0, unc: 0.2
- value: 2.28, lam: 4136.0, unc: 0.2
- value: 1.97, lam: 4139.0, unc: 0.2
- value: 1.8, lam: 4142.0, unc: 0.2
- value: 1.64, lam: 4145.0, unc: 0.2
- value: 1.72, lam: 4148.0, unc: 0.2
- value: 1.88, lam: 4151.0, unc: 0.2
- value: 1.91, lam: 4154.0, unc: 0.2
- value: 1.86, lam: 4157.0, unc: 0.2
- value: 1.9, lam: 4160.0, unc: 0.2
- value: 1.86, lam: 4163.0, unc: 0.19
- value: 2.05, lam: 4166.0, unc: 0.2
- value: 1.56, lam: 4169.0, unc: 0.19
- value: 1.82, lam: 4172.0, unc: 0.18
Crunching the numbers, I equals 2.6 A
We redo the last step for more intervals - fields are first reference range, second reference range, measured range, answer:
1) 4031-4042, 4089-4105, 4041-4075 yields -1.8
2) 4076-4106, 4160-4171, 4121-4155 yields -1.3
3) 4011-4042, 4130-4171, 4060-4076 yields -0.1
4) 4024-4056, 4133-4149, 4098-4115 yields 1.3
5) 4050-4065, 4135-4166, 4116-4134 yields 0.2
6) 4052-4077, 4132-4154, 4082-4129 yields 1.0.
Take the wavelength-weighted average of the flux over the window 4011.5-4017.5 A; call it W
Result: 2.11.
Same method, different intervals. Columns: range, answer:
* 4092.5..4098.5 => 1.79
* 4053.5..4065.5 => 1.92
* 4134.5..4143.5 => 2.02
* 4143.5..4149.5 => 1.68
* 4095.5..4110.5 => 1.68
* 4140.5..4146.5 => 1.72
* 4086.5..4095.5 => 1.94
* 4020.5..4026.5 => 1.96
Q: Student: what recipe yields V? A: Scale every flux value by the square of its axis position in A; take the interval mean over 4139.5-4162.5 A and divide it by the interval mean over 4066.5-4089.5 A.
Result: 1.03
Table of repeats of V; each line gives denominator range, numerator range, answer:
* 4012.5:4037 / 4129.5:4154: 1.07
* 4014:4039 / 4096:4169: 1.06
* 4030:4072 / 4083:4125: 1.01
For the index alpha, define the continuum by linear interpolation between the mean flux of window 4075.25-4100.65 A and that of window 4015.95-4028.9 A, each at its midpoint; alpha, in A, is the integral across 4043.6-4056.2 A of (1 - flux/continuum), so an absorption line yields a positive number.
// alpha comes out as -0.2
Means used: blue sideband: 1.88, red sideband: 1.82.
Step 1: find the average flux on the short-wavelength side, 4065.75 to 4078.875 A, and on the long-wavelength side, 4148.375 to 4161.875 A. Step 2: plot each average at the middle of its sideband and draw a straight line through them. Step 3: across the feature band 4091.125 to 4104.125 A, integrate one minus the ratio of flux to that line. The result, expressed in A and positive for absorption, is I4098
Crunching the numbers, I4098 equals 1.6 A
